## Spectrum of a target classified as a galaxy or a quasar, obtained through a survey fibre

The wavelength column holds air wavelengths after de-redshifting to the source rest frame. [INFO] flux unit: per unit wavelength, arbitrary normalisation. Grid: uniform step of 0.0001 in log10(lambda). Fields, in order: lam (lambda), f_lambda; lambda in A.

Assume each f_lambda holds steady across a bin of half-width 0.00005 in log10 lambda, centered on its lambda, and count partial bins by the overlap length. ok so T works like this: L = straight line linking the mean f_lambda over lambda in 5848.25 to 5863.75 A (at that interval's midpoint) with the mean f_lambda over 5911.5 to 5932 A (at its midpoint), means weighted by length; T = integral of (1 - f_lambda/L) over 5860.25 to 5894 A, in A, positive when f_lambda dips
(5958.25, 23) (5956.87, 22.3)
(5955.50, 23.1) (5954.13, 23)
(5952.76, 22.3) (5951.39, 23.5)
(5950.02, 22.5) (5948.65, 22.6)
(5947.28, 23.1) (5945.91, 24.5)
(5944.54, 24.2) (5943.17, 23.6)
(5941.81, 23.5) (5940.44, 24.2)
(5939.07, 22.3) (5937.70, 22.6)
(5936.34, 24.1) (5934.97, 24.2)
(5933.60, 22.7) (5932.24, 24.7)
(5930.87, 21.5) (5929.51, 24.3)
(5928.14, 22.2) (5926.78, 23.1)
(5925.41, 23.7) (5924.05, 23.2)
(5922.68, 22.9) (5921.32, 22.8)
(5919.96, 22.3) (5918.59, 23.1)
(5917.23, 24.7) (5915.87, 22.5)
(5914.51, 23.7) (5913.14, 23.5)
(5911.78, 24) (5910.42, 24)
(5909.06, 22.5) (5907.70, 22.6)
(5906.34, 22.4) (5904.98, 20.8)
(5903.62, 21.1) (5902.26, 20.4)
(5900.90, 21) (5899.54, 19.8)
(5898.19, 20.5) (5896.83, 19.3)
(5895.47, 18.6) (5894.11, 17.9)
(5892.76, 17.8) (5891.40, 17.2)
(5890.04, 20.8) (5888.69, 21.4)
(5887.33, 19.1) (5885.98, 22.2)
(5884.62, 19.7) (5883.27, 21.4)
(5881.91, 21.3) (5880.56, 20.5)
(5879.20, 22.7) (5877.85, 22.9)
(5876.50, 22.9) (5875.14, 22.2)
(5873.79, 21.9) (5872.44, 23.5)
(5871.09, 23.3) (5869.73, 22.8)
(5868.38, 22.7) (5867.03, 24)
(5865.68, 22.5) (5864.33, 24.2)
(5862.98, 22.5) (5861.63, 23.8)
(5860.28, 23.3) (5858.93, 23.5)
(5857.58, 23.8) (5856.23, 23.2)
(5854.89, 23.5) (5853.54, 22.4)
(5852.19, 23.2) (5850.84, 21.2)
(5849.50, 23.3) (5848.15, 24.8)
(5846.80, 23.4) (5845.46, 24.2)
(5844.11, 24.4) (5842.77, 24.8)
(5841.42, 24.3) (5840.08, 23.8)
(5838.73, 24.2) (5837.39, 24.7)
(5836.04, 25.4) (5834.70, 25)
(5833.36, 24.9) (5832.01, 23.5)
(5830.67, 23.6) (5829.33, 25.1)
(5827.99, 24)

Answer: 2.0 A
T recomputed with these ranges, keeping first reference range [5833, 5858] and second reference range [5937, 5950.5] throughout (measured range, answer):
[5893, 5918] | 2.11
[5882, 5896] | 2.35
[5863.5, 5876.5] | 0.42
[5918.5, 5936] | 0.21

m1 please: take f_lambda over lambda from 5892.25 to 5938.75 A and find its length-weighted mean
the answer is 22.2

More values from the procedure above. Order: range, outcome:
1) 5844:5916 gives 22.1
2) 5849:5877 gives 23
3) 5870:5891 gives 21.7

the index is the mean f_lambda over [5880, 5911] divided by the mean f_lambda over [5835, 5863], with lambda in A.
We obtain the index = 0.9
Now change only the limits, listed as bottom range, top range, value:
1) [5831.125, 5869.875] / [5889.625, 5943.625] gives 0.93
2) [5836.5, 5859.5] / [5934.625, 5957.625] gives 0.98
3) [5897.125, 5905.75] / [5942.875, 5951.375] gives 1.14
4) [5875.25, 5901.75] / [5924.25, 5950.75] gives 1.14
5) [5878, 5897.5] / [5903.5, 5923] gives 1.14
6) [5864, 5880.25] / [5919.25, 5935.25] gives 1.01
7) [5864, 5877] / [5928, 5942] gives 1.02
